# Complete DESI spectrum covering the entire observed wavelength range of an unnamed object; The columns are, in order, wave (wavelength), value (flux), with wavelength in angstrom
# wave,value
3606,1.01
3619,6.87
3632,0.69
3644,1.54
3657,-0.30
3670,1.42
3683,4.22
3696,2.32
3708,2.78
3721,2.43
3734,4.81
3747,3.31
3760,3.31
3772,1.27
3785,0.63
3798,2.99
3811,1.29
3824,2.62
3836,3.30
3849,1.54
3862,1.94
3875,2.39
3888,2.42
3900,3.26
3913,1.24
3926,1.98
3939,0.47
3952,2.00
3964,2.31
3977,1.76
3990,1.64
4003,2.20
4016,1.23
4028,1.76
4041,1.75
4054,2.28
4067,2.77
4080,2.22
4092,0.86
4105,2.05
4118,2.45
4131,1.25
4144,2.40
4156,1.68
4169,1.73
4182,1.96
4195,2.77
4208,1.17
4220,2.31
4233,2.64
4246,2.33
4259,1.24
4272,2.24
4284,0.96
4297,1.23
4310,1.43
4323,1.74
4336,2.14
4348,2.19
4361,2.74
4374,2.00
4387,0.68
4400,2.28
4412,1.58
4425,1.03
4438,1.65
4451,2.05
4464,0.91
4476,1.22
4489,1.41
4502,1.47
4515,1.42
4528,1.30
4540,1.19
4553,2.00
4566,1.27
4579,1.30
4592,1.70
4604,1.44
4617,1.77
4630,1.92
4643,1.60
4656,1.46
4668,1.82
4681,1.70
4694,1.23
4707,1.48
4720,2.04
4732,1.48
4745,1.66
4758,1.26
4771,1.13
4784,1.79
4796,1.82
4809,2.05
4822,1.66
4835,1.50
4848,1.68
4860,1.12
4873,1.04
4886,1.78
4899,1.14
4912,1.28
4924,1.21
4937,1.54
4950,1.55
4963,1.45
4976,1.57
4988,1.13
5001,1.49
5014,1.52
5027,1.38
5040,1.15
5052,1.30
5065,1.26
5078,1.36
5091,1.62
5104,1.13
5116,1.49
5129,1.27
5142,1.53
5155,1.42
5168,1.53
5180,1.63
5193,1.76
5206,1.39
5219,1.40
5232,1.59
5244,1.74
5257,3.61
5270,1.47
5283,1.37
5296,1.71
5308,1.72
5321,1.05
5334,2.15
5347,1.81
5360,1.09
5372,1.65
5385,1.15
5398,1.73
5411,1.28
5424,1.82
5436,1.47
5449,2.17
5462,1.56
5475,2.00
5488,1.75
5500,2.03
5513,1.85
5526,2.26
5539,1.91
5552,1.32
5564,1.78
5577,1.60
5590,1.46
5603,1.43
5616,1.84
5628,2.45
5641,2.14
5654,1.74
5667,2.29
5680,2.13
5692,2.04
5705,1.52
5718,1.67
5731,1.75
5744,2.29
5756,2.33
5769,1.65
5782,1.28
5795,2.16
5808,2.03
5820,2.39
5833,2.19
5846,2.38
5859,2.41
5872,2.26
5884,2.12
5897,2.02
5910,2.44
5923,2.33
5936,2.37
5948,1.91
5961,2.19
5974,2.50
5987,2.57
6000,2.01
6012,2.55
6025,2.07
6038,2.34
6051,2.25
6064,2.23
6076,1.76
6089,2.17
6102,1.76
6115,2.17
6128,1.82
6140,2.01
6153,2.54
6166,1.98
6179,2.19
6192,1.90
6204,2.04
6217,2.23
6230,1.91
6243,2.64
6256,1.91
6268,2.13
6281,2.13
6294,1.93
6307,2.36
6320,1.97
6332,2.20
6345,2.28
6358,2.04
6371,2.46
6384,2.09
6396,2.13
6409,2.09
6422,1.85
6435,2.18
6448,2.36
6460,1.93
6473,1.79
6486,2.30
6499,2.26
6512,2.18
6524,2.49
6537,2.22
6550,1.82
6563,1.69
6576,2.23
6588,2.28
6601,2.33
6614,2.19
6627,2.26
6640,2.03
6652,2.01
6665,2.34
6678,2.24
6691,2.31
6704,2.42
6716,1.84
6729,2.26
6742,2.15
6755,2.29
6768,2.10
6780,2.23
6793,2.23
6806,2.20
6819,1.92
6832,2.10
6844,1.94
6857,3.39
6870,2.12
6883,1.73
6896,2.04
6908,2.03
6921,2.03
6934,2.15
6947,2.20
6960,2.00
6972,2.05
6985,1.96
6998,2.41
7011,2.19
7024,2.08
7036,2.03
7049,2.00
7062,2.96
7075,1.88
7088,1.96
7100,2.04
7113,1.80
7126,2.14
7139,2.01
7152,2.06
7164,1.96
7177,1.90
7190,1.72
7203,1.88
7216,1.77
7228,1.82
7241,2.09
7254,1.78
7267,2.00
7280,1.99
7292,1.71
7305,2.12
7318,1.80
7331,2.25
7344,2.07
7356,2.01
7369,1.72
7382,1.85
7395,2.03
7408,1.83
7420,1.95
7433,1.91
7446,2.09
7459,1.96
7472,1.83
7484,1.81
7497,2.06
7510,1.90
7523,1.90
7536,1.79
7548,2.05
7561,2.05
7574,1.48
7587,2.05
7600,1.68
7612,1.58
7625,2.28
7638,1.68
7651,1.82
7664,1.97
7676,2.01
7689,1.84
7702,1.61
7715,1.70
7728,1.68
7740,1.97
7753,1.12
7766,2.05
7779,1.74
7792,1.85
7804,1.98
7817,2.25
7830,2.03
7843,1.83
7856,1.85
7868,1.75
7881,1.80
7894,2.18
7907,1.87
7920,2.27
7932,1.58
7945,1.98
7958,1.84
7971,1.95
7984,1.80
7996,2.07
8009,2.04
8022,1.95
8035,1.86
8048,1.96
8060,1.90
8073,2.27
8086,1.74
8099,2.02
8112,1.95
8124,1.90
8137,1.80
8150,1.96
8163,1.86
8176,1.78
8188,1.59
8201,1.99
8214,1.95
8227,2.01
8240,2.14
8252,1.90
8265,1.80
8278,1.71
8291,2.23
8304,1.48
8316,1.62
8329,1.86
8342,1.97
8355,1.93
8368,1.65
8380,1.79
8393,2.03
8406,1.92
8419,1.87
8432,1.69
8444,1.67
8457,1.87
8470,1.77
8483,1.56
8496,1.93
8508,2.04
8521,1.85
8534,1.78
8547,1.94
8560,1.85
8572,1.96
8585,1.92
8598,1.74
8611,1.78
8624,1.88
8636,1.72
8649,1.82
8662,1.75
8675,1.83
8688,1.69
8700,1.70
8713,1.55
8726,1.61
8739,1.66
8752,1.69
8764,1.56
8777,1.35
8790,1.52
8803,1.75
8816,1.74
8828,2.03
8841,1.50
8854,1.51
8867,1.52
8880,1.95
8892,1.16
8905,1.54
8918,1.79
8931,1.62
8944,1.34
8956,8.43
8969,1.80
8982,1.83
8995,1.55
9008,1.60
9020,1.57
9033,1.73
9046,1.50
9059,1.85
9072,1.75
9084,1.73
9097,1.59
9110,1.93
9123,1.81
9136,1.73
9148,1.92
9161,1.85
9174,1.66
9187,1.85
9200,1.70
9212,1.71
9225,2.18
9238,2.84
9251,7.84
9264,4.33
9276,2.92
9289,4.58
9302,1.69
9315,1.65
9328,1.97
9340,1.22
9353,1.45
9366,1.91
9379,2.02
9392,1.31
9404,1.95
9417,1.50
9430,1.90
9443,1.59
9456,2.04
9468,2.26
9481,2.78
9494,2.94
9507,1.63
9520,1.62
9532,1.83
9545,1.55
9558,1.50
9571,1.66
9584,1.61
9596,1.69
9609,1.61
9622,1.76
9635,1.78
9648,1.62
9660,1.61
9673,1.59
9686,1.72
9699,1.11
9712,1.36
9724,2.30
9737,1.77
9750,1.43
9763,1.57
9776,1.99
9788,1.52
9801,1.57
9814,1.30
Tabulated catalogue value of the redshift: 0.410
